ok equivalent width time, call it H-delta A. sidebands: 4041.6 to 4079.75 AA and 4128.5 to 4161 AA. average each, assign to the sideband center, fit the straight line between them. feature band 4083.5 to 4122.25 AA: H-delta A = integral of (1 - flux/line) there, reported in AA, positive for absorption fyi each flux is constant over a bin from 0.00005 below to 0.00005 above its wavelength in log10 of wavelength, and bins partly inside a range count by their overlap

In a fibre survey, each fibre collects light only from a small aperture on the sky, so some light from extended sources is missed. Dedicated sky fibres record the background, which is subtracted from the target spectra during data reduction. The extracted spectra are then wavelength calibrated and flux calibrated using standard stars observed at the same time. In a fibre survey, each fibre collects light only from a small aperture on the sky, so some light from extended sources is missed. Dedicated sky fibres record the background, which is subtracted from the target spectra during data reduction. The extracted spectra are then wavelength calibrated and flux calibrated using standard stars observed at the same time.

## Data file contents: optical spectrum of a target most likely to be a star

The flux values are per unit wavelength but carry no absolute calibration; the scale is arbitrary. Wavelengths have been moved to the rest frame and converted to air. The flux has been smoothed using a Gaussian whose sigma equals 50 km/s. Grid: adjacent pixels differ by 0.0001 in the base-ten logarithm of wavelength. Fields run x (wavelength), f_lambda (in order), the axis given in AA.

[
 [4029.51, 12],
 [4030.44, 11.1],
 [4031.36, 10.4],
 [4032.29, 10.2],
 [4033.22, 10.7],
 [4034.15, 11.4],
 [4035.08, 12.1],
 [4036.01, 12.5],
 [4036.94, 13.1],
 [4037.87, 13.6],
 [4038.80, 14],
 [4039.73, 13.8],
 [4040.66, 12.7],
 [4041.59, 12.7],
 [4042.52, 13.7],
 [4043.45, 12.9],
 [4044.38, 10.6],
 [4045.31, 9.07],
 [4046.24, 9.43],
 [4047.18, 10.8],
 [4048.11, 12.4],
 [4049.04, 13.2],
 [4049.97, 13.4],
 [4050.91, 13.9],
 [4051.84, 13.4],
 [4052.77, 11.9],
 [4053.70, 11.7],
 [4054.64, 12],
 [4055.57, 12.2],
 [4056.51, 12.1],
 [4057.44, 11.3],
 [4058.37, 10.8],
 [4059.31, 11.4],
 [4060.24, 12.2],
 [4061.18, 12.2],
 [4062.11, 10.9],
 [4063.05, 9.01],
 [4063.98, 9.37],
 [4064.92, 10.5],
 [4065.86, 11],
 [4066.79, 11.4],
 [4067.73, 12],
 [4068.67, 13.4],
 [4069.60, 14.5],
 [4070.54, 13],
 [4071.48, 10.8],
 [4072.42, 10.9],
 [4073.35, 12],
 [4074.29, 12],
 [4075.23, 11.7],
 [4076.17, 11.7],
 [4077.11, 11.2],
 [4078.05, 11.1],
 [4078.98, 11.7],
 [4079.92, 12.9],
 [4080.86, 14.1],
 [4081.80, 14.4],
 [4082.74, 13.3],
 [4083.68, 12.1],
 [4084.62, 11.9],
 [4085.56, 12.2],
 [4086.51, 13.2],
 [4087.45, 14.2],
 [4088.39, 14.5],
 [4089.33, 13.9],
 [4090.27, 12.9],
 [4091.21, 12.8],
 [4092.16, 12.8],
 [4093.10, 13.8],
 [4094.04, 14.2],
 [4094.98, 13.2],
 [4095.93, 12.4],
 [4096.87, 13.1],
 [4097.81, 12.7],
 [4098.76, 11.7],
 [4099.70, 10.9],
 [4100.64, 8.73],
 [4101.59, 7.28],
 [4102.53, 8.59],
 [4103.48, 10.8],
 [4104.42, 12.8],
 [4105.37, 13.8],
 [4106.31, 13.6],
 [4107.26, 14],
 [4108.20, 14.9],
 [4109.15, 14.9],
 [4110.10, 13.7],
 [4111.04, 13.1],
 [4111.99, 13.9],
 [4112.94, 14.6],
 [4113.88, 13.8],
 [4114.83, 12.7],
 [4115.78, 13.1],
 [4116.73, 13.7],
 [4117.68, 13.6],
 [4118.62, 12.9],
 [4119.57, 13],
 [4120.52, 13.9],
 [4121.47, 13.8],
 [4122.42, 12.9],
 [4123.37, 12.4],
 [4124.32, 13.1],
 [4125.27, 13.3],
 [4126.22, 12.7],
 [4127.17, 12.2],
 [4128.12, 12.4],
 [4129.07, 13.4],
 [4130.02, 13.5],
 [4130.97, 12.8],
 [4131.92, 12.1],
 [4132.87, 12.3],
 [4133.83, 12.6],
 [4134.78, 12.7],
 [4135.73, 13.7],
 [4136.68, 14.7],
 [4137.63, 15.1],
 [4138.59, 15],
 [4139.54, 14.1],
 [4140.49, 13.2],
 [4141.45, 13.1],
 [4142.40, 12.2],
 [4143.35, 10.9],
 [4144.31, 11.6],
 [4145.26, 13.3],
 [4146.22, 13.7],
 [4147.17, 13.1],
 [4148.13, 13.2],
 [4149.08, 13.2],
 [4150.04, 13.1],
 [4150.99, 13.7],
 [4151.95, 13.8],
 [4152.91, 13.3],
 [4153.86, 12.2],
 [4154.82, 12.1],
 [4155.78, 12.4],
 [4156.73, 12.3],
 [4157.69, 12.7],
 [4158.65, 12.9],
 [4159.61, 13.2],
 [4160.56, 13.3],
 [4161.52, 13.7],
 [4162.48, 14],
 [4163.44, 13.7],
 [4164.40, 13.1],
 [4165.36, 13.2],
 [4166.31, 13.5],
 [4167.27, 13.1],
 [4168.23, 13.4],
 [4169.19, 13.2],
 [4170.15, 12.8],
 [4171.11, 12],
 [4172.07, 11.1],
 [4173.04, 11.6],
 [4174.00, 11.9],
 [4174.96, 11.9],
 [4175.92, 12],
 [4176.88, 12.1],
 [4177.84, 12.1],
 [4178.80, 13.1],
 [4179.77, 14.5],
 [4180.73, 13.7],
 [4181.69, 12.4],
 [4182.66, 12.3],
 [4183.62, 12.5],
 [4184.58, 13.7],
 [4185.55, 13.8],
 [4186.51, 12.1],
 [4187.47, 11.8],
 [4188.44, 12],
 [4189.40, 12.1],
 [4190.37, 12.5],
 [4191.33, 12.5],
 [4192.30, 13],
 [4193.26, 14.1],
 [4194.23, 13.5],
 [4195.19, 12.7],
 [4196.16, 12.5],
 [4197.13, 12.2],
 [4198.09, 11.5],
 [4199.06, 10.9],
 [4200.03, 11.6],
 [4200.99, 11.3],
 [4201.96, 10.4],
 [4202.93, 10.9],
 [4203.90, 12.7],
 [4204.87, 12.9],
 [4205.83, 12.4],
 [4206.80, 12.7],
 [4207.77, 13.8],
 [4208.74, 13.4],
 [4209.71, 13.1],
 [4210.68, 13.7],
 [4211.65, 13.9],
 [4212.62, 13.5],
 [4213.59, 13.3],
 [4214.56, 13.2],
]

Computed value -1.5 AA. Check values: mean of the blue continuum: 11.7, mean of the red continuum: 13.1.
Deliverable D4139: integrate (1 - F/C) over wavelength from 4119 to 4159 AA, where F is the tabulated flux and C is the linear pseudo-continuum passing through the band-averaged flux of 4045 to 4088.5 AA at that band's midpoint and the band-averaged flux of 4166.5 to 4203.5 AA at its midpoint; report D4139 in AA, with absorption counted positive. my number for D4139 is -2.6 AA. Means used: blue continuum 12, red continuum 12.4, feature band 13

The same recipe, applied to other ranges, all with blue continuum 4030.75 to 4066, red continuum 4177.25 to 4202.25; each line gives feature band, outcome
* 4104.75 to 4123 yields -2.31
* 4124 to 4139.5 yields -1.31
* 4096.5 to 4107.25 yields 0.62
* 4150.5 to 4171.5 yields -1.21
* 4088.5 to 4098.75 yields -0.96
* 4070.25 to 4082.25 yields -0.15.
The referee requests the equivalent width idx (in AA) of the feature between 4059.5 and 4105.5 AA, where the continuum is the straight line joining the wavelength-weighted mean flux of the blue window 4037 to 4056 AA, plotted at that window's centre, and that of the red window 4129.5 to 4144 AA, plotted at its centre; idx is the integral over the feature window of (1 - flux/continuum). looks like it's 2.33 AA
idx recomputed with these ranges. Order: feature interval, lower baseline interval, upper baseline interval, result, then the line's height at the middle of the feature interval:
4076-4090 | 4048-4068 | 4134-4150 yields -0.8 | 12.2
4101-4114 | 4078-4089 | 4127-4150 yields 0.3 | 13.1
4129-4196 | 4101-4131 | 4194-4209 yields -2.1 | 12.5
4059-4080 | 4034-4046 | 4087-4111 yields 1.6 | 12.6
